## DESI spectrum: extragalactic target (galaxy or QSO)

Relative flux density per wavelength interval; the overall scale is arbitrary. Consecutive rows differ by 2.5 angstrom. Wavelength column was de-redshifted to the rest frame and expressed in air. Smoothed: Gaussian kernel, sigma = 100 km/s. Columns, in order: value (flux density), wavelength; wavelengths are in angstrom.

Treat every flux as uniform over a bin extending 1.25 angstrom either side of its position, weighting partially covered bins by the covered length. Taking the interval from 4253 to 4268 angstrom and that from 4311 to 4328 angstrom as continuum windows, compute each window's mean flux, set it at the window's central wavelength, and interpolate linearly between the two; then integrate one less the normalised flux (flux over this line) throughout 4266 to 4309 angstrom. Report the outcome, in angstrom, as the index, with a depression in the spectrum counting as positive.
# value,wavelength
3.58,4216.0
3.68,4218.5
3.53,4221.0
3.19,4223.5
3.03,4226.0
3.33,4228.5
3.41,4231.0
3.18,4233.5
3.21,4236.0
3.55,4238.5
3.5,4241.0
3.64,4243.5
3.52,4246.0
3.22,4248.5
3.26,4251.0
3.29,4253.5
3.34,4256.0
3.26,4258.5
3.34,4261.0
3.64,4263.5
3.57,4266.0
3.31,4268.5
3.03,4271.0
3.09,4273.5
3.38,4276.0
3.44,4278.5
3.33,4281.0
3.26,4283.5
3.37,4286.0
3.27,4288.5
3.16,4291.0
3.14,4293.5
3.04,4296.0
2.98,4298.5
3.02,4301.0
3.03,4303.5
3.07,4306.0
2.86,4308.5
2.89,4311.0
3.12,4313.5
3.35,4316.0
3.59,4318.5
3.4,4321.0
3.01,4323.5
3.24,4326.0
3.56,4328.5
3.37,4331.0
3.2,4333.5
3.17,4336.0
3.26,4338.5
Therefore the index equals 2.1 angstrom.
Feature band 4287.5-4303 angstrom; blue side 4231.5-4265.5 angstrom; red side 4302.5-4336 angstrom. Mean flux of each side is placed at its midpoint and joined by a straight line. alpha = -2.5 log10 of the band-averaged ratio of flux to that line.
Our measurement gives 0.06 mag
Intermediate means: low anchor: 3.39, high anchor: 3.21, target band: 3.1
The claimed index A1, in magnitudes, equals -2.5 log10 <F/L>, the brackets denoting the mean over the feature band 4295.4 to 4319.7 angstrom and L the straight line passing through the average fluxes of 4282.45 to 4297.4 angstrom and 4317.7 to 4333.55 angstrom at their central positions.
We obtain 0.060 mag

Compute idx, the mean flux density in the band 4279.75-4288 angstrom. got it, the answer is 3.32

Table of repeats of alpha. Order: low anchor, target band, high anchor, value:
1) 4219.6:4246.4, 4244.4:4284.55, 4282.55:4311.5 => -0.033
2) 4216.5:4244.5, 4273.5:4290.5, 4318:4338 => 0.010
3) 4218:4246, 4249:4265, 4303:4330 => -0.007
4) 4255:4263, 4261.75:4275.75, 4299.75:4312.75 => -0.021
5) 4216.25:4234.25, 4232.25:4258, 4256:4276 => -0.009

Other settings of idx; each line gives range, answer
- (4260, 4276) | 3.33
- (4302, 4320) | 3.13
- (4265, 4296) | 3.27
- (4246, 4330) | 3.24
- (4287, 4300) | 3.12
